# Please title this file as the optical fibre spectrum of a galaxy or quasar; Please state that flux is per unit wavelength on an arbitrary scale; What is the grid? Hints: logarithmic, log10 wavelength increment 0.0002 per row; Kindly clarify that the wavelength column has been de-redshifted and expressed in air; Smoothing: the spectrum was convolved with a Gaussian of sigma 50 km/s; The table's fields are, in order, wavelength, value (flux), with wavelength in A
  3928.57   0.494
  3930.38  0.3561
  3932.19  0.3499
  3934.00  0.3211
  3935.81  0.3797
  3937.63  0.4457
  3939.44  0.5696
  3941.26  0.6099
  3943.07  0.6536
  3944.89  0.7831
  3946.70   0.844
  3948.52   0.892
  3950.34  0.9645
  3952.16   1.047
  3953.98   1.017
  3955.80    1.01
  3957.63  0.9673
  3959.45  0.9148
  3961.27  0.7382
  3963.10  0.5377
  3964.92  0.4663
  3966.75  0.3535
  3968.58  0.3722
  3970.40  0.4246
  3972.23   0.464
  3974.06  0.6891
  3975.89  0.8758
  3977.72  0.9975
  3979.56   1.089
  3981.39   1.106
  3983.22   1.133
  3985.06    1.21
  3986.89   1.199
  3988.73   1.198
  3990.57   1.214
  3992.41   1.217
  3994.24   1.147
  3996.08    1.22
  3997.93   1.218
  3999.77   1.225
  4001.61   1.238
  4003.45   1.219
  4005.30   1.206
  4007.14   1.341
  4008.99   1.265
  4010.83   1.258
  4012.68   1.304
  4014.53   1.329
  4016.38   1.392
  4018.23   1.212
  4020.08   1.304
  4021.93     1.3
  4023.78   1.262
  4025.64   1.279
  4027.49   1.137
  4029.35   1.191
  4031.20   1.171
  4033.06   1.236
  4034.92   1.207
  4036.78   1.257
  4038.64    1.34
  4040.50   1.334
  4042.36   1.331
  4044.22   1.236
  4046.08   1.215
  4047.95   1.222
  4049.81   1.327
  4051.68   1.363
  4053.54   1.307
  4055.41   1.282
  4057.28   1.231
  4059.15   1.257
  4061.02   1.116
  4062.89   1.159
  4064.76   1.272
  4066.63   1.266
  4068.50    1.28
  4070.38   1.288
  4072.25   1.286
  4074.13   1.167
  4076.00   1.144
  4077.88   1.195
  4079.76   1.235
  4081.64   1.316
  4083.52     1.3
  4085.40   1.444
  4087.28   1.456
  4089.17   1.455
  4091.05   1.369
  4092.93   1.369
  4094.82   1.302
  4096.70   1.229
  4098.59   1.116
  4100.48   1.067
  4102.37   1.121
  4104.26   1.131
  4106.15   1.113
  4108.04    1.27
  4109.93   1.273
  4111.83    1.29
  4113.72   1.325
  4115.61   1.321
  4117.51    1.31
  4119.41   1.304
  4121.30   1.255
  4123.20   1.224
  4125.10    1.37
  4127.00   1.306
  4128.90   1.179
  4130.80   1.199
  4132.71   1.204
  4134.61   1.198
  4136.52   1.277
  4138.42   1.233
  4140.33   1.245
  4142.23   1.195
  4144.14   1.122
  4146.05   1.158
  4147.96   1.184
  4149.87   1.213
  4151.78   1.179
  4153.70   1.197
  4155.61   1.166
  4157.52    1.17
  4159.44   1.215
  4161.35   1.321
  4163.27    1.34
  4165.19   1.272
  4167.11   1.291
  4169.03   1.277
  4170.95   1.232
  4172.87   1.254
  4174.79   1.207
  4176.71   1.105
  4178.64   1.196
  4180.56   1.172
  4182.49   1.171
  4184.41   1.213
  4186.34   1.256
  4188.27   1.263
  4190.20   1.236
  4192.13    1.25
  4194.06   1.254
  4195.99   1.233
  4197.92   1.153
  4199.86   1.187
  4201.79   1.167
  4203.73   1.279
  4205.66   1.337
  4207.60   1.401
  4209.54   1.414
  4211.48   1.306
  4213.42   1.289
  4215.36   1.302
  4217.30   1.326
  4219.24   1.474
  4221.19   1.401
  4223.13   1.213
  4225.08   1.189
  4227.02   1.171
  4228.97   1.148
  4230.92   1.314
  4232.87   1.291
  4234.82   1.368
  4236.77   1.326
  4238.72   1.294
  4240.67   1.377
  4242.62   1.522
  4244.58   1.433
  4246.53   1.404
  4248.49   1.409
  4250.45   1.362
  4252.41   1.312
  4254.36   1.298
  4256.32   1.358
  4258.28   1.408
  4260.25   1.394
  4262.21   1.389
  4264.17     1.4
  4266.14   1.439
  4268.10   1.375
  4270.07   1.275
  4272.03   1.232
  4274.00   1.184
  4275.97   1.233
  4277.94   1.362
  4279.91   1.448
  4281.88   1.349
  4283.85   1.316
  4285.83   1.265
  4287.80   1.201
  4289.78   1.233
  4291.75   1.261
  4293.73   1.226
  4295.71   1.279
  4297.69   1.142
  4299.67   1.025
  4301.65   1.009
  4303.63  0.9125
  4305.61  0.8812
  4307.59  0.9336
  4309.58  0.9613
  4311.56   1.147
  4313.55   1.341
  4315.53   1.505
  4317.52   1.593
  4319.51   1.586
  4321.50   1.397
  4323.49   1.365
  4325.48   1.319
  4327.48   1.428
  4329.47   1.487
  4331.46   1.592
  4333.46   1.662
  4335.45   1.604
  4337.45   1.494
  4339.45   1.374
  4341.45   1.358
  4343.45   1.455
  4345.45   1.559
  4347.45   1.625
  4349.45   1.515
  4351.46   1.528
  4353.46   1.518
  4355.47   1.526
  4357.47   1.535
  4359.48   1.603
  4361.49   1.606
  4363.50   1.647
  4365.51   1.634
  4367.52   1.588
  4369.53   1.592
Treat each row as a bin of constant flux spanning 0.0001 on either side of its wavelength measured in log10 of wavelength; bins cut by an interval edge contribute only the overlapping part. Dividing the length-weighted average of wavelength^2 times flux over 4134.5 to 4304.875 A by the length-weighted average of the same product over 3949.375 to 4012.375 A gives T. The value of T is 1.44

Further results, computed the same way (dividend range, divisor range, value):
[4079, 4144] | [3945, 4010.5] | 1.38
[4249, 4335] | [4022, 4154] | 1.15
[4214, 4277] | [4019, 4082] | 1.17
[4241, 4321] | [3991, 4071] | 1.16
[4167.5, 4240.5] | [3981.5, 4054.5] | 1.11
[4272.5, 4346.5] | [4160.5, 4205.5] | 1.13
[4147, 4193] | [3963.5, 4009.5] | 1.34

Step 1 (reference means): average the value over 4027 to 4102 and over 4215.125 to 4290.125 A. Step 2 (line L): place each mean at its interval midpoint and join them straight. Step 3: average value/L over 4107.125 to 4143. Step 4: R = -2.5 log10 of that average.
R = 0.02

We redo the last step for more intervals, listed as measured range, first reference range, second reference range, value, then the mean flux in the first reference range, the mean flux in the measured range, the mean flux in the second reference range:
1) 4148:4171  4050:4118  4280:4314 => -0.01 mag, 1.26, 1.24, 1.15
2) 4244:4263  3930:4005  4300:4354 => -0.09 mag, 0.853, 1.38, 1.37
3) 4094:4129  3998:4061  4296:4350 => 0.04 mag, 1.26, 1.24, 1.34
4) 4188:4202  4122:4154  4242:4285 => 0.05 mag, 1.22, 1.22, 1.36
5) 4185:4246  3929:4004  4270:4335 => -0.11 mag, 0.843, 1.3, 1.28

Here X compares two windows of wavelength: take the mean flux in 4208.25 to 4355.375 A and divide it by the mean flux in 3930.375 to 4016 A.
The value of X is 1.5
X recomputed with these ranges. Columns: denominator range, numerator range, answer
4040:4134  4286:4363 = 1.08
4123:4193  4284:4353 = 1.09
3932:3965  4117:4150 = 1.70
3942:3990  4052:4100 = 1.50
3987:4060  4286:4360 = 1.08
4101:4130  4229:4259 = 1.09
